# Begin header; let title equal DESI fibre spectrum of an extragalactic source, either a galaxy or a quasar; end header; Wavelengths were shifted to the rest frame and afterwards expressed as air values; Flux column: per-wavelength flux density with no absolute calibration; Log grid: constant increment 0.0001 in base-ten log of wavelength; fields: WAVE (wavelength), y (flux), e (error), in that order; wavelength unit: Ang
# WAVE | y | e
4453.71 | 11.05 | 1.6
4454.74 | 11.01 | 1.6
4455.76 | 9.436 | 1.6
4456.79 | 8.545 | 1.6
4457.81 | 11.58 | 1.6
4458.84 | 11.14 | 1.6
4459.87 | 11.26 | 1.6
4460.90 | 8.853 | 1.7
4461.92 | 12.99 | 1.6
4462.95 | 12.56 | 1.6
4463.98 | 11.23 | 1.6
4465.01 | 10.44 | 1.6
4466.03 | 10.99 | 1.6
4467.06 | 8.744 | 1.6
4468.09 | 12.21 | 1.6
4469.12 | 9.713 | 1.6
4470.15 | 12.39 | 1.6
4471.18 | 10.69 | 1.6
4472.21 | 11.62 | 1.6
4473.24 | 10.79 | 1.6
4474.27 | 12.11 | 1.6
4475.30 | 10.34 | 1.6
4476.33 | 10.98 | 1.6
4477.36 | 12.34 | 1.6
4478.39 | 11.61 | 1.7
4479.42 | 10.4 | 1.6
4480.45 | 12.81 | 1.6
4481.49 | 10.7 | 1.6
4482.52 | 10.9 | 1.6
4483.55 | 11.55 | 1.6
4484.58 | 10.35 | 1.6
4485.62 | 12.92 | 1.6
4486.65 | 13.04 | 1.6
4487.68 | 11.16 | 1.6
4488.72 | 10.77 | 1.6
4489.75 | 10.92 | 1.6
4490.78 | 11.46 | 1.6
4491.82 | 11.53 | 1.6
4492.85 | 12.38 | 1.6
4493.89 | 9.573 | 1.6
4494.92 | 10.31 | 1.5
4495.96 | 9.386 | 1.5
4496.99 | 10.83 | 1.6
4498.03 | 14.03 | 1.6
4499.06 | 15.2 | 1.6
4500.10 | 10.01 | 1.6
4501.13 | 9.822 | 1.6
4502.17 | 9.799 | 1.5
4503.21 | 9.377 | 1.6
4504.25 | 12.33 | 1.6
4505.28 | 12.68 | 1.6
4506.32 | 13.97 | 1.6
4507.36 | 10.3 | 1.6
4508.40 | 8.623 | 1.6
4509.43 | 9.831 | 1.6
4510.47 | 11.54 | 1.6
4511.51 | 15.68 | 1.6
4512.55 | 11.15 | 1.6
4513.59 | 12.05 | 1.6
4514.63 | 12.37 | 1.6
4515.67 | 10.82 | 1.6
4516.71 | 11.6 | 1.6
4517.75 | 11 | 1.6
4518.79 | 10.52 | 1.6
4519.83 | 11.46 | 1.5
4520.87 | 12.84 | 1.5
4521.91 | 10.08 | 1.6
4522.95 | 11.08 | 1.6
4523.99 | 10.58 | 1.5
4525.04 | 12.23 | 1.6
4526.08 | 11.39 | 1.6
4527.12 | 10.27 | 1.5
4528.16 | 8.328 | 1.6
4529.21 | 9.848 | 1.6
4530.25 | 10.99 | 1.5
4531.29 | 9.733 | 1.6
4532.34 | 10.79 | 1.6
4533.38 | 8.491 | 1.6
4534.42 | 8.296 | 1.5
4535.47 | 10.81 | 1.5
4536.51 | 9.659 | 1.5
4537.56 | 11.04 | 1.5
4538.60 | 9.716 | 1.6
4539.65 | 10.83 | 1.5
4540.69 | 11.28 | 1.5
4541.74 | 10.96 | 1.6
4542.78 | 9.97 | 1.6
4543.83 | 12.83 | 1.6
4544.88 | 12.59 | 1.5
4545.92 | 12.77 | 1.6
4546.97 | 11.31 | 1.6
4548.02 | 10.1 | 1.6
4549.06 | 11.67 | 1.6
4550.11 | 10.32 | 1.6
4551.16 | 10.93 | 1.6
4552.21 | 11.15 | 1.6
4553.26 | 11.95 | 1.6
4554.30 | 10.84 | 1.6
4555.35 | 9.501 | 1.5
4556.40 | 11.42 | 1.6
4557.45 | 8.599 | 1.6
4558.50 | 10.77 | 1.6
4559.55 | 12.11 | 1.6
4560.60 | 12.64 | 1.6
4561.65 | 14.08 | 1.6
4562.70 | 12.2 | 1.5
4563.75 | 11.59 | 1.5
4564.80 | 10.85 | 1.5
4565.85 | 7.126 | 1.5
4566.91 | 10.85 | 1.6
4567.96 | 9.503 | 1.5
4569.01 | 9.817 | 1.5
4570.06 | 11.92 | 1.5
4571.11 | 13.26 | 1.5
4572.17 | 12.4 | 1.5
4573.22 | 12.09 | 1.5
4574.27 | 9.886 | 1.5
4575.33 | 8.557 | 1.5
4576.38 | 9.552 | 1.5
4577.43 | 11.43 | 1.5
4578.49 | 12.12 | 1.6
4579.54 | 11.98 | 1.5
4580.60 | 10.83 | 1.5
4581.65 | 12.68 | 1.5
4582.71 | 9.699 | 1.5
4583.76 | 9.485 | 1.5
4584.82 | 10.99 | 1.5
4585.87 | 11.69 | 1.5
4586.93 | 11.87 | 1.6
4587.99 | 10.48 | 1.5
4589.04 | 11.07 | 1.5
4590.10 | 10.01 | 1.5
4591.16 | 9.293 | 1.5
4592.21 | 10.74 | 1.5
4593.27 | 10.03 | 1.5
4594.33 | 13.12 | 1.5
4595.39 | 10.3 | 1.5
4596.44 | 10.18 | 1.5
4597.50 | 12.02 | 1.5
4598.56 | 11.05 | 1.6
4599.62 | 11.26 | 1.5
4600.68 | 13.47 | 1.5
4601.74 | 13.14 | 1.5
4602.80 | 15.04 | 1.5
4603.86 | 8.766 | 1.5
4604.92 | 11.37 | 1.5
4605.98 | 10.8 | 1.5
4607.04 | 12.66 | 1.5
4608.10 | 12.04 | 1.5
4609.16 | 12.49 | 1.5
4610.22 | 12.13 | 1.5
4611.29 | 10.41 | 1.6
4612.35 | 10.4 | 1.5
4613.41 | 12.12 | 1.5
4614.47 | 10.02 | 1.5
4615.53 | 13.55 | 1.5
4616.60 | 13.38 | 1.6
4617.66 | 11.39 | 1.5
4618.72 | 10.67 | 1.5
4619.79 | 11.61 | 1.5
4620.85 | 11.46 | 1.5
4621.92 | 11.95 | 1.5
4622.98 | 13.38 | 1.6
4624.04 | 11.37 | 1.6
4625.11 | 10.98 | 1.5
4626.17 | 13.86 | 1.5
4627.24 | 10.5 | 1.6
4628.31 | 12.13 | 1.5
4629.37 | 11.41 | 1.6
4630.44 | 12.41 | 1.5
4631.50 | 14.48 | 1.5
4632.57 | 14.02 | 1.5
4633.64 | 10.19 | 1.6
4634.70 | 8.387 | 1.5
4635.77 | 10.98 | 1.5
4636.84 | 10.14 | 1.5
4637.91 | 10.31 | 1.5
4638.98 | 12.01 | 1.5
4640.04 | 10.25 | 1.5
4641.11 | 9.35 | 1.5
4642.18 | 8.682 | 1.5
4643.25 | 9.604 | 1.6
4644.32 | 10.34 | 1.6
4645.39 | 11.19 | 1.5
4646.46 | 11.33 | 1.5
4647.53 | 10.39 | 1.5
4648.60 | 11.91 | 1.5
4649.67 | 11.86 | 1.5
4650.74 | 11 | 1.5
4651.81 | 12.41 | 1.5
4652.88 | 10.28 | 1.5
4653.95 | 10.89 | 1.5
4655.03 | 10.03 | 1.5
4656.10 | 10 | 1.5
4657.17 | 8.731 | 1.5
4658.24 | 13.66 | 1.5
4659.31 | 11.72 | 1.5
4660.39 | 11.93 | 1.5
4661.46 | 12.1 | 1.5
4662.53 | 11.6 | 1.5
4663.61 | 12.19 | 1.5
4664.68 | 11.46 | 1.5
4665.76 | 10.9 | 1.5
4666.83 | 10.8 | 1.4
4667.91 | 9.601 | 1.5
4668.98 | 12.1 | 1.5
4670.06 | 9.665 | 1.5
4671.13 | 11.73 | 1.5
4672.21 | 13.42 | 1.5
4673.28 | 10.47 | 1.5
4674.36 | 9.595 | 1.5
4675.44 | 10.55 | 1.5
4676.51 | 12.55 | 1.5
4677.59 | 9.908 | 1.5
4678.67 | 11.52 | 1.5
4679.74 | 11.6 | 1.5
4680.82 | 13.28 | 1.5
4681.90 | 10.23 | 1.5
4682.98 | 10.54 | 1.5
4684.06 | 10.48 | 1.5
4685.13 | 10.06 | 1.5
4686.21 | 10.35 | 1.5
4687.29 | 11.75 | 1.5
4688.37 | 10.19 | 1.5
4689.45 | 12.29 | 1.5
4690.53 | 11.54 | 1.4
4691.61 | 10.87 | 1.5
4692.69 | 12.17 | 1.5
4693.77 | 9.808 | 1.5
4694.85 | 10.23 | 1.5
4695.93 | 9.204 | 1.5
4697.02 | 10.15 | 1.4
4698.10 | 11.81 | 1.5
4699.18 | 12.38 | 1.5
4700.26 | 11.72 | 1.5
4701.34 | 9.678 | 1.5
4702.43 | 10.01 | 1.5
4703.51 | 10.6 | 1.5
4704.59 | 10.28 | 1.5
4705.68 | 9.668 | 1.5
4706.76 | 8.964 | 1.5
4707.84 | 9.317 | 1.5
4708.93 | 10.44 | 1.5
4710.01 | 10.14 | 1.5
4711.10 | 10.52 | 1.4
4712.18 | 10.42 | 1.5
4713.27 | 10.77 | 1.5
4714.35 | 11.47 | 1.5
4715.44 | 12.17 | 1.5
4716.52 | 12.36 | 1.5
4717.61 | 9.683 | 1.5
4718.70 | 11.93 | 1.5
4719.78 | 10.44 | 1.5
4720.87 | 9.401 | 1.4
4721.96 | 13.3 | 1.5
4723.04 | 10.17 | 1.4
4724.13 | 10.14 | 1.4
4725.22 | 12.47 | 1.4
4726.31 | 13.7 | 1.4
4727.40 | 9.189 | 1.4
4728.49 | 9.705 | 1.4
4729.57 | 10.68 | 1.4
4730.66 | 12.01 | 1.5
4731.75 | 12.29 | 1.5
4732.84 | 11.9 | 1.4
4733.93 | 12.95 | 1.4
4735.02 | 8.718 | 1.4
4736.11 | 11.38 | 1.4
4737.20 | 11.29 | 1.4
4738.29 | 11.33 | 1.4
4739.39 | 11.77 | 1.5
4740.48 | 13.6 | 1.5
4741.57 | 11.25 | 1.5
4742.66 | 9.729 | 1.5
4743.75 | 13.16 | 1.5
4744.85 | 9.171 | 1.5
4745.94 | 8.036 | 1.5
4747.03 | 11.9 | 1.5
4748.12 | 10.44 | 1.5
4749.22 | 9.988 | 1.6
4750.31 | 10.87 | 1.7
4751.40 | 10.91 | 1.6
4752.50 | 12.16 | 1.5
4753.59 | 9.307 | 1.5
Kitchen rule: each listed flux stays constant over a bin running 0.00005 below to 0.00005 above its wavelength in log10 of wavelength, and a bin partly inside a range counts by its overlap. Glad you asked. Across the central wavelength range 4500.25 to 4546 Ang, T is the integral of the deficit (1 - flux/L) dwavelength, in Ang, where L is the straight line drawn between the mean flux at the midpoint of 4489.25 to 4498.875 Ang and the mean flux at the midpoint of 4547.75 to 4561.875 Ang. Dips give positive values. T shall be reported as 1.12 Ang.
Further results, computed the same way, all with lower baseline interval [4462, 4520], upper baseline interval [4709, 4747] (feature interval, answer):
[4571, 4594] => 0.72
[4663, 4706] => 0.78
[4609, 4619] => -0.39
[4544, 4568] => 0.28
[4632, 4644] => 0.88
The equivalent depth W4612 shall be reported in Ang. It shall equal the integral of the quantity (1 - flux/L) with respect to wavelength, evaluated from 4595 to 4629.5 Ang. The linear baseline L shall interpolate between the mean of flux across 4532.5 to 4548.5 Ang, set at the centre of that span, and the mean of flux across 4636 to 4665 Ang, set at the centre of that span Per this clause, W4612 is -2.8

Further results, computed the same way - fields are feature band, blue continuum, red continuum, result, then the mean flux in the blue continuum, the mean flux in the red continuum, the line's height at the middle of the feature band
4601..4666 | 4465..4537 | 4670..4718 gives -3.01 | 11.1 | 10.8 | 10.9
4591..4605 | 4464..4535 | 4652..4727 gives -0.56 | 11.1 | 11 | 11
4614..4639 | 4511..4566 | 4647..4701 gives -1.37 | 11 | 11.1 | 11.1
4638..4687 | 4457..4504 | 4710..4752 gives 0.53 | 11.2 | 11.1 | 11.1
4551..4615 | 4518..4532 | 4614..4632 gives 1.87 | 10.7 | 12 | 11.5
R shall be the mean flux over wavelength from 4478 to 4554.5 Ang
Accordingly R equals 11.1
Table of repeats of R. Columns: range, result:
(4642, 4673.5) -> 11.1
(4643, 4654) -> 11.1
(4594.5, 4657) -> 11.4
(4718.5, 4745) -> 11.3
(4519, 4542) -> 10.5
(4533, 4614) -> 11.1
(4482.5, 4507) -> 11.4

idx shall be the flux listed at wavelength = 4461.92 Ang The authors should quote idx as 12.99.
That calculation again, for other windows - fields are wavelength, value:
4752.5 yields 12.16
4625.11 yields 10.98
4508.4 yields 8.623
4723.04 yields 10.17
